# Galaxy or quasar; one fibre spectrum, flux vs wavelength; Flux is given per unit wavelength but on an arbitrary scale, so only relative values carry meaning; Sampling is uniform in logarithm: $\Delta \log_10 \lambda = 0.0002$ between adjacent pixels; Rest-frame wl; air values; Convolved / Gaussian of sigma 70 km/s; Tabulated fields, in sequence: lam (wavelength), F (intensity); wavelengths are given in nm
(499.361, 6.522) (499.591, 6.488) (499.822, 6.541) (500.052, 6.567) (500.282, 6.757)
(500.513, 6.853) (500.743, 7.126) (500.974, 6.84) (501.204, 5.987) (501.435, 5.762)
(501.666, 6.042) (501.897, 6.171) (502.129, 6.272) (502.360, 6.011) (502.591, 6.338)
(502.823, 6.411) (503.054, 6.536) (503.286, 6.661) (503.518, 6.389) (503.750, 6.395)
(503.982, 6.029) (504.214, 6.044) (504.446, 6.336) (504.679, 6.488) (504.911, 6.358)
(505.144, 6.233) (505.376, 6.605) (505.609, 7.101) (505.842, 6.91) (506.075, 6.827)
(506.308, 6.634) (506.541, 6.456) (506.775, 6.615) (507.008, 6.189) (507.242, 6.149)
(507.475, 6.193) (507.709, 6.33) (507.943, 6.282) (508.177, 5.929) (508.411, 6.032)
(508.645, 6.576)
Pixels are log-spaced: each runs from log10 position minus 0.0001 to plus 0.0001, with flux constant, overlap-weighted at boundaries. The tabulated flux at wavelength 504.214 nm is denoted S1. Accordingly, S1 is 6.044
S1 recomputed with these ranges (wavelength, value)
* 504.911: 6.358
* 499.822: 6.541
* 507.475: 6.193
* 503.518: 6.389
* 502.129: 6.272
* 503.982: 6.029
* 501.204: 5.987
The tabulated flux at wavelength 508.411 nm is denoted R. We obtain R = 6.032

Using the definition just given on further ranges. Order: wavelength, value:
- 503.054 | 6.536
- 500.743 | 7.126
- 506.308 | 6.634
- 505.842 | 6.91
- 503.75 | 6.395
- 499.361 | 6.522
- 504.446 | 6.336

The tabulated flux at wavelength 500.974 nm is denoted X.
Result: 6.84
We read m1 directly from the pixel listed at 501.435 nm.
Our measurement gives 5.762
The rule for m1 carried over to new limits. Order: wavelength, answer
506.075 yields 6.827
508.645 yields 6.576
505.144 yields 6.233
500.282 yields 6.757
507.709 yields 6.33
